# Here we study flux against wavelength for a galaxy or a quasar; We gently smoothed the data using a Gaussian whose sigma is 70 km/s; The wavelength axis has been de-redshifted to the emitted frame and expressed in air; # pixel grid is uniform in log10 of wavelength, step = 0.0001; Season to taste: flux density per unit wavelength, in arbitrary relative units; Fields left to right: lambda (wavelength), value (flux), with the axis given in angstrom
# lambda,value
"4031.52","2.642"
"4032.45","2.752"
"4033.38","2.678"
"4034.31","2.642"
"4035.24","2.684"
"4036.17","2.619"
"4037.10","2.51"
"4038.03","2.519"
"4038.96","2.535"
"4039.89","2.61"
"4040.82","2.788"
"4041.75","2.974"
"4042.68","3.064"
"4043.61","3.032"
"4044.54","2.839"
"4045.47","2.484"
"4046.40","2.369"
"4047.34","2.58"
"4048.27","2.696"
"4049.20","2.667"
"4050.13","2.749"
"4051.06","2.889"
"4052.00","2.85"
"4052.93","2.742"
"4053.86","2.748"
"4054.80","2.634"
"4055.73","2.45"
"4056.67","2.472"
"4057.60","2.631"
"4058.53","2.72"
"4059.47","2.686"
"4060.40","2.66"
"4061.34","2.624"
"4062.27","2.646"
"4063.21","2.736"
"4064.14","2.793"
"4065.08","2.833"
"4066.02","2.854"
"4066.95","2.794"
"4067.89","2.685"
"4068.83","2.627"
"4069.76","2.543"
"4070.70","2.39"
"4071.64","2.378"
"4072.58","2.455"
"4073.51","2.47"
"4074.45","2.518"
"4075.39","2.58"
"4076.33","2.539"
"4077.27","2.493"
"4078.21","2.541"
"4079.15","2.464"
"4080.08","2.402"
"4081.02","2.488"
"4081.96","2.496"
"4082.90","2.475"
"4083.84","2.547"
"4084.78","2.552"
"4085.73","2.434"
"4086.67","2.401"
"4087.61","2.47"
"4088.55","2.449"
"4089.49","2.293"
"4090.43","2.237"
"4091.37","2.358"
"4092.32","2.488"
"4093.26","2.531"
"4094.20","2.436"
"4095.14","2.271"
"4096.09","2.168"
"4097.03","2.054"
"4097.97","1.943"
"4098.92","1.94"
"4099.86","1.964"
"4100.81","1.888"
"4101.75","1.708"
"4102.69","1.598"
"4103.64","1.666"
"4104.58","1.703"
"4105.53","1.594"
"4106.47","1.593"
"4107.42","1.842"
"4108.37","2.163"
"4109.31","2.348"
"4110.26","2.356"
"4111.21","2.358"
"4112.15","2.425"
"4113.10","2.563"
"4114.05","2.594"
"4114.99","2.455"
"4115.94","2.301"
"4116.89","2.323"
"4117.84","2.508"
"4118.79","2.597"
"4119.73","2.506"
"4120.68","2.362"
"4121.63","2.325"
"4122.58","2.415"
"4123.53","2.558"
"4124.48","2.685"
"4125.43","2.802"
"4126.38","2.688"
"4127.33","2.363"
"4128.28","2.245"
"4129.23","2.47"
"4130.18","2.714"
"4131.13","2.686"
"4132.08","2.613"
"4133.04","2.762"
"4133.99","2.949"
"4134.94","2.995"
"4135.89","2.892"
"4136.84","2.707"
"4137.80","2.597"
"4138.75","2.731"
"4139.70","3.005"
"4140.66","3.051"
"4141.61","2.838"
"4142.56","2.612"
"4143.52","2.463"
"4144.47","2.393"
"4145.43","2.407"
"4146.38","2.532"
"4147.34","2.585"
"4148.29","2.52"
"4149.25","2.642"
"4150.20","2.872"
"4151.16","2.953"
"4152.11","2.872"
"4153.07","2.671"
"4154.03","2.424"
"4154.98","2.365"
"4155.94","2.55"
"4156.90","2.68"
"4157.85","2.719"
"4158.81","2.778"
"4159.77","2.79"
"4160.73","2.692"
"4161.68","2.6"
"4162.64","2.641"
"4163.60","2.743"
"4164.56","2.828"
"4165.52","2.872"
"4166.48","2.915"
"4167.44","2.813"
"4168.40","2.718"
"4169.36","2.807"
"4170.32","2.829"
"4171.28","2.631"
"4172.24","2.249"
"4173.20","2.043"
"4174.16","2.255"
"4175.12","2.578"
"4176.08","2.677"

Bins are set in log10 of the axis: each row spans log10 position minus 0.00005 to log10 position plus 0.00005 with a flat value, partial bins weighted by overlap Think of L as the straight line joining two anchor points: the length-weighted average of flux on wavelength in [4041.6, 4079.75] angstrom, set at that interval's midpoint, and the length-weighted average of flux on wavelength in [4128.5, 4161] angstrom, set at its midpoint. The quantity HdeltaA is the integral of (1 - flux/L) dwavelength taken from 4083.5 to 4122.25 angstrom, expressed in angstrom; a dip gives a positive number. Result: 6.44 angstrom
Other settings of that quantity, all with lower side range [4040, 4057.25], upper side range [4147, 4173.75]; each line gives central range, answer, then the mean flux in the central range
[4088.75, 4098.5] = 1.52 angstrom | 2.28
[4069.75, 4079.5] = 0.80 angstrom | 2.48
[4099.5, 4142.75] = 4.37 angstrom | 2.42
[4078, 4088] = 0.84 angstrom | 2.48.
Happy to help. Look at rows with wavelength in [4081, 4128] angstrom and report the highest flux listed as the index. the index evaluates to 2.802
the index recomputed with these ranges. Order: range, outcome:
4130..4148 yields 3.051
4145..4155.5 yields 2.953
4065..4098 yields 2.854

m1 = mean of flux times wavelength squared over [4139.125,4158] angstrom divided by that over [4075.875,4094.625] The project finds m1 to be 1.1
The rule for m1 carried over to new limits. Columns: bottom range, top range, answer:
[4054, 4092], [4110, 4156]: 1.05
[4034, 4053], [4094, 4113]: 0.76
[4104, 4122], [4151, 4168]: 1.23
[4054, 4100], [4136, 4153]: 1.12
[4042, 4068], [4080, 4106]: 0.82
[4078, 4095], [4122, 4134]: 1.08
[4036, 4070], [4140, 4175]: 1.03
